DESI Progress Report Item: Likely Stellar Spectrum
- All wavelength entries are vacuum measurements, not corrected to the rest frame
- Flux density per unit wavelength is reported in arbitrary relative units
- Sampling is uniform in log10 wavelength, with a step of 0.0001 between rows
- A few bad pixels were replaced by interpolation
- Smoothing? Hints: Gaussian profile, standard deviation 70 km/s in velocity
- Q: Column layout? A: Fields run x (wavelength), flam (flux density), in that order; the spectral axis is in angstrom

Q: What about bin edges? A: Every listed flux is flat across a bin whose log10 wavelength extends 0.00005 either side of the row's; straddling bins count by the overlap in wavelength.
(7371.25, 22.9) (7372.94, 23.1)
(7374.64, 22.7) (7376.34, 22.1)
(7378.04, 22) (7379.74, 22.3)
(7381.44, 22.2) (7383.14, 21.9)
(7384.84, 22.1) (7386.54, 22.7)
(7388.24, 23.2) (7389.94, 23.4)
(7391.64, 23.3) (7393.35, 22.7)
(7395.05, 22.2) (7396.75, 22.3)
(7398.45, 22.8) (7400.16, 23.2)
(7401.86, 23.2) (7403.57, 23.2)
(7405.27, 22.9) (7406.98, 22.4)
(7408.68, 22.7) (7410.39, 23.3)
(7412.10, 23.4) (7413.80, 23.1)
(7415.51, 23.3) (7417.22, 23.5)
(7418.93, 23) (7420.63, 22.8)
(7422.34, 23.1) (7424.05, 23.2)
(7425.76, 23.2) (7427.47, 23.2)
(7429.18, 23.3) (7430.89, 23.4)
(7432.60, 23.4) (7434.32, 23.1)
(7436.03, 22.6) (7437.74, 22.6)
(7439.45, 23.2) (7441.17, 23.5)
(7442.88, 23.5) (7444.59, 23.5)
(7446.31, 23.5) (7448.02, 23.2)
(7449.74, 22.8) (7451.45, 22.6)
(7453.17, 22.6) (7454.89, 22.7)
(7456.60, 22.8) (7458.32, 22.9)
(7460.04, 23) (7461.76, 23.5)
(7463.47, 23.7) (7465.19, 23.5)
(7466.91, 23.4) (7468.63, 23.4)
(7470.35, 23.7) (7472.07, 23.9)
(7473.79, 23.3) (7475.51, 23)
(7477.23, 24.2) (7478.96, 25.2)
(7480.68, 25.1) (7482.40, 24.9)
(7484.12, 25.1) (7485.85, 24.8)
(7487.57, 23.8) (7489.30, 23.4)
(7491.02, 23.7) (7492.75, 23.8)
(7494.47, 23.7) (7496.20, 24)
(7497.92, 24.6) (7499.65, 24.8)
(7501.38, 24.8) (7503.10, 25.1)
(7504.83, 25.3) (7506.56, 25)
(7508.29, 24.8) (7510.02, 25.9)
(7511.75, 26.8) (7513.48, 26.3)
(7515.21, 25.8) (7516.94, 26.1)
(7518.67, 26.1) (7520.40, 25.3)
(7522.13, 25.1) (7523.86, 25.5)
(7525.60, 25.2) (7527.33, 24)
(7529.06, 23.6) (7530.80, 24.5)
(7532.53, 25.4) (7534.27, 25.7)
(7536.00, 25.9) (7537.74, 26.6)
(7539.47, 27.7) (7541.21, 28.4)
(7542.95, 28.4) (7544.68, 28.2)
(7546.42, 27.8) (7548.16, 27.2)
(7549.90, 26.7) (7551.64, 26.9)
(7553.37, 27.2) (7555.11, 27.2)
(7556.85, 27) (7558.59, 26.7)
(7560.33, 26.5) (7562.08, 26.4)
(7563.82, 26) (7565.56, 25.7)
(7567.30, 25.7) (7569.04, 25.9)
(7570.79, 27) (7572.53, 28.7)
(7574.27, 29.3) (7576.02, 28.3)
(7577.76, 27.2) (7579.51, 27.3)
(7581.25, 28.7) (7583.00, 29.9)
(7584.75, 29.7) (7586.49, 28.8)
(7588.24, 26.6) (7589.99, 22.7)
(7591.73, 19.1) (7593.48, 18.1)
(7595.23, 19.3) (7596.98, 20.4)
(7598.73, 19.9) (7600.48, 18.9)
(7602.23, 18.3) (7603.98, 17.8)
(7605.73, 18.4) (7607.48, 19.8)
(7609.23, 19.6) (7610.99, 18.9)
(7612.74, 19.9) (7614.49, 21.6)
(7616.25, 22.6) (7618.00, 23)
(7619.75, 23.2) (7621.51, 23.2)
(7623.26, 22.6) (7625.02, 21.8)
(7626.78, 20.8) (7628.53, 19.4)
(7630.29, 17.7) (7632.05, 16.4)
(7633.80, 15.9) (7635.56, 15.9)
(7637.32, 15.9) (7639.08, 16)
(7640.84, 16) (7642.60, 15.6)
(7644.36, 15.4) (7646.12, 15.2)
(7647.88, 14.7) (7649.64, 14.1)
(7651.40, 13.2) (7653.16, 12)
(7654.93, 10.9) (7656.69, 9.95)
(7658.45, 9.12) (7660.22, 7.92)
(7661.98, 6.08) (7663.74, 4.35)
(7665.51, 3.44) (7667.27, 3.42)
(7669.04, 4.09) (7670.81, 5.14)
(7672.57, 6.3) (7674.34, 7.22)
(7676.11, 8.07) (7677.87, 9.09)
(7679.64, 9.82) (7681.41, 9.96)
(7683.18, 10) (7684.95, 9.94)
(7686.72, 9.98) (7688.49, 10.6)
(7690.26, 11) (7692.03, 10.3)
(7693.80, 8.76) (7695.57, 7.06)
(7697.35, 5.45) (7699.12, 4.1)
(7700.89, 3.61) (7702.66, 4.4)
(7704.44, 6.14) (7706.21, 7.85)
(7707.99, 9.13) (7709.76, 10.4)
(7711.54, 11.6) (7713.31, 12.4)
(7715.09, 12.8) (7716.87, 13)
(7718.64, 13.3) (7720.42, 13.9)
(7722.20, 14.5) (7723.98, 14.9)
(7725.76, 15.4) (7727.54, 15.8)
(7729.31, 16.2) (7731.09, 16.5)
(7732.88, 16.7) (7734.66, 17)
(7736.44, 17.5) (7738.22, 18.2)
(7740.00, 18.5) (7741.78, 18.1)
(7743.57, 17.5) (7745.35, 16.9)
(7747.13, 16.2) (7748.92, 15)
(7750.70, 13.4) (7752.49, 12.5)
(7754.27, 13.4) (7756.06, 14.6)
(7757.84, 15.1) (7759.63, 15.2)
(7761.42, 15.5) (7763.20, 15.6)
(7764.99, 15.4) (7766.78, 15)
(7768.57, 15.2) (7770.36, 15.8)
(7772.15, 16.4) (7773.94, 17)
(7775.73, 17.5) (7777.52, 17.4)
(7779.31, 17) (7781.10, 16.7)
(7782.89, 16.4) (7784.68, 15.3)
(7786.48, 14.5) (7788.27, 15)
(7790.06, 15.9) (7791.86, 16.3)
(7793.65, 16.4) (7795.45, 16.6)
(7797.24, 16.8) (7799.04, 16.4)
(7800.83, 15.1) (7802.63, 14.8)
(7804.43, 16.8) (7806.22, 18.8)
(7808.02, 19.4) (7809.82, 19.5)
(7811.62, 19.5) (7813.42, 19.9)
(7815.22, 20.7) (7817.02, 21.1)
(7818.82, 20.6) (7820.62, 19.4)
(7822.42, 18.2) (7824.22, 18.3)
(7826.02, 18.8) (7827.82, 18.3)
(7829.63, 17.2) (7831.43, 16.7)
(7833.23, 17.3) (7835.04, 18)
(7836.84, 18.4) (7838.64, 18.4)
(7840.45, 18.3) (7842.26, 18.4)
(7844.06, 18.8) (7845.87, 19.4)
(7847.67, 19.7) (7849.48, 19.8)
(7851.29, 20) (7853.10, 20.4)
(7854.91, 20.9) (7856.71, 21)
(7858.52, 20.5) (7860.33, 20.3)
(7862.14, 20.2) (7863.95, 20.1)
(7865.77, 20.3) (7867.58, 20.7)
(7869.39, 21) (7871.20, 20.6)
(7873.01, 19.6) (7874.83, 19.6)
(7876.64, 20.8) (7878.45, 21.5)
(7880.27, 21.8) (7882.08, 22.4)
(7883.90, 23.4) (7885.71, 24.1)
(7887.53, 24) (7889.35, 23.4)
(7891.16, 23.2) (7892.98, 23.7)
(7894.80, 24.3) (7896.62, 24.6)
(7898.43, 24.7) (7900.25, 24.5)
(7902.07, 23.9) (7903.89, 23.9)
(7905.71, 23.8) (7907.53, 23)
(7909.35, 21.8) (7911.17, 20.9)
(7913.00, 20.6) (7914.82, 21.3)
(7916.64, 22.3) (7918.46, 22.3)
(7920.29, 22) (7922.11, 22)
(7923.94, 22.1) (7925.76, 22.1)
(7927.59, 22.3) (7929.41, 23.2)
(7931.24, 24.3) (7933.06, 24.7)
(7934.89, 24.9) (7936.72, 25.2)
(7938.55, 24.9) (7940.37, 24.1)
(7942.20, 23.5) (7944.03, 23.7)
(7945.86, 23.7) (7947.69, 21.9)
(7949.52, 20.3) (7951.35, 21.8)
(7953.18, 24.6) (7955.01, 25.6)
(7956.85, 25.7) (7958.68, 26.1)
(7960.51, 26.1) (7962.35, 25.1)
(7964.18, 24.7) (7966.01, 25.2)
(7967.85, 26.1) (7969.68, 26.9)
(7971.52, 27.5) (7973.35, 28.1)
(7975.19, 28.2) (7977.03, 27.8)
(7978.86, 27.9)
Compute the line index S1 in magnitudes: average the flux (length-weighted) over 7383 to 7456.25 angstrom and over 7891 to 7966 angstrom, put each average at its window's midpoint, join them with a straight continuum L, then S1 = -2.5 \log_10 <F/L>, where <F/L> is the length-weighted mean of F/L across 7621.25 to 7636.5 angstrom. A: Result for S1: 0.21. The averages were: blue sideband 23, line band 19.1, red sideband 23.5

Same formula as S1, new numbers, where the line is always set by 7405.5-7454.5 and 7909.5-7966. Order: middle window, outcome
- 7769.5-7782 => 0.35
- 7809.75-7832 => 0.22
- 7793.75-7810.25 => 0.34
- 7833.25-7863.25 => 0.20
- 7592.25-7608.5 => 0.22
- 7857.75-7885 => 0.12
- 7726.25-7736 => 0.38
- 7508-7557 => -0.14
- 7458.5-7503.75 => -0.04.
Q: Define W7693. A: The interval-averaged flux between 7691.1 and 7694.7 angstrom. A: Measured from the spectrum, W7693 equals 9.55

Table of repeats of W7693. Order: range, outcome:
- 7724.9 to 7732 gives 16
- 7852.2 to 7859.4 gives 20.7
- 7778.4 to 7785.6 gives 16.3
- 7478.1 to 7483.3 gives 25.1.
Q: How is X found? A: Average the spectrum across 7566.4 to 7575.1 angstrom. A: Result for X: 27.3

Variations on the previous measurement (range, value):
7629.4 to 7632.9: 17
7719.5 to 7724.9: 14.4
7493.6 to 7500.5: 24.3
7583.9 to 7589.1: 28.4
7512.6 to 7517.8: 26.1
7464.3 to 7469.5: 23.4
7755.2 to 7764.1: 15.2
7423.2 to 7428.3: 23.2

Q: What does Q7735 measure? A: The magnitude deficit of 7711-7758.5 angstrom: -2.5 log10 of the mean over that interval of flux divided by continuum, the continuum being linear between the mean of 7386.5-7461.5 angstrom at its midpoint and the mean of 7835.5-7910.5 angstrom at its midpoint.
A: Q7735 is 0.39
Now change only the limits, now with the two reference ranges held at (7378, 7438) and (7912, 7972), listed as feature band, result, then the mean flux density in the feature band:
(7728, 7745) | 0.331 mag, 17.3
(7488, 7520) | -0.087 mag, 25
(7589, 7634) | 0.161 mag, 20.1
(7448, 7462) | 0.007 mag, 22.8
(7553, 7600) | -0.110 mag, 25.7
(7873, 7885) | 0.107 mag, 21.5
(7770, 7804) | 0.407 mag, 16.2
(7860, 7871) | 0.160 mag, 20.4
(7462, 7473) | -0.028 mag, 23.6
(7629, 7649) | 0.413 mag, 15.9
